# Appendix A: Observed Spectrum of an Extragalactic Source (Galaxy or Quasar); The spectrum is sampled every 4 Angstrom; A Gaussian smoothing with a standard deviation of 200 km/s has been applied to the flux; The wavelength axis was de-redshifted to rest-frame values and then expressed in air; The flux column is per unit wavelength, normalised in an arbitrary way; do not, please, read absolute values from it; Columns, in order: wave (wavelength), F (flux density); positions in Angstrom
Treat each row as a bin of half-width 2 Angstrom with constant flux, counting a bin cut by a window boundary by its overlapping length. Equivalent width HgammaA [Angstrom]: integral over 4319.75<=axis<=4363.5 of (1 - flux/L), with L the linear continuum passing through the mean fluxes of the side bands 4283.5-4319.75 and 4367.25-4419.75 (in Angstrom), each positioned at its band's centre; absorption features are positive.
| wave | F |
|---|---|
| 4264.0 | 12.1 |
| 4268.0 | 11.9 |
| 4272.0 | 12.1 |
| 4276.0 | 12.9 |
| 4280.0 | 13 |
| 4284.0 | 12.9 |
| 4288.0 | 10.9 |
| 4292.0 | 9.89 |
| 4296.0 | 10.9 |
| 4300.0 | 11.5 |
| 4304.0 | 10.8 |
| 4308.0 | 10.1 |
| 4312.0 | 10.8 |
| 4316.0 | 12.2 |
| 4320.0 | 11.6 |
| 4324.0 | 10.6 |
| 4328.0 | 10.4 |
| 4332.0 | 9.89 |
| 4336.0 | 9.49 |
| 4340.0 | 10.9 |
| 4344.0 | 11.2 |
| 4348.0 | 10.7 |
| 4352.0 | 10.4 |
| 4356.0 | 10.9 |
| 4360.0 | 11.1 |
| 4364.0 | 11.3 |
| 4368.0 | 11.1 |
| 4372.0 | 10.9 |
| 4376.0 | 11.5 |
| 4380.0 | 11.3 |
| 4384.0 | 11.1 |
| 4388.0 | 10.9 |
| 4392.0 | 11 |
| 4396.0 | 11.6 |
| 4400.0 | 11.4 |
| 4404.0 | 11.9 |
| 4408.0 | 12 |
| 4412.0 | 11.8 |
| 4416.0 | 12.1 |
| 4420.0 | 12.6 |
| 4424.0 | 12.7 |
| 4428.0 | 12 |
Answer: 2.4 Angstrom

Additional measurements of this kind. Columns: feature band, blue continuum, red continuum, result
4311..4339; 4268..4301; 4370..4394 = 1.9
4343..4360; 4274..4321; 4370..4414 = 0.9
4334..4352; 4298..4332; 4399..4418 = 1.1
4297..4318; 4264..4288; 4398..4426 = 2.1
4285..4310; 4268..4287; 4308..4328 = 2.2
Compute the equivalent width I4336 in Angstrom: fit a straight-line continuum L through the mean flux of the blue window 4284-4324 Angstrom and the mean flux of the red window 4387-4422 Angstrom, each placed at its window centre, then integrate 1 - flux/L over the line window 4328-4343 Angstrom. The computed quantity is 1.4 Angstrom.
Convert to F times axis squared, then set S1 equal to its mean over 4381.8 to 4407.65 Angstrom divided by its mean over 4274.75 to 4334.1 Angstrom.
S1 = 1.06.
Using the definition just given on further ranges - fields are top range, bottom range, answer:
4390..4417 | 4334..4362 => 1.12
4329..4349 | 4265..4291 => 0.88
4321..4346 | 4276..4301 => 0.92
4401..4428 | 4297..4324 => 1.15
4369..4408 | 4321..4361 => 1.09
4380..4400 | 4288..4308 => 1.09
